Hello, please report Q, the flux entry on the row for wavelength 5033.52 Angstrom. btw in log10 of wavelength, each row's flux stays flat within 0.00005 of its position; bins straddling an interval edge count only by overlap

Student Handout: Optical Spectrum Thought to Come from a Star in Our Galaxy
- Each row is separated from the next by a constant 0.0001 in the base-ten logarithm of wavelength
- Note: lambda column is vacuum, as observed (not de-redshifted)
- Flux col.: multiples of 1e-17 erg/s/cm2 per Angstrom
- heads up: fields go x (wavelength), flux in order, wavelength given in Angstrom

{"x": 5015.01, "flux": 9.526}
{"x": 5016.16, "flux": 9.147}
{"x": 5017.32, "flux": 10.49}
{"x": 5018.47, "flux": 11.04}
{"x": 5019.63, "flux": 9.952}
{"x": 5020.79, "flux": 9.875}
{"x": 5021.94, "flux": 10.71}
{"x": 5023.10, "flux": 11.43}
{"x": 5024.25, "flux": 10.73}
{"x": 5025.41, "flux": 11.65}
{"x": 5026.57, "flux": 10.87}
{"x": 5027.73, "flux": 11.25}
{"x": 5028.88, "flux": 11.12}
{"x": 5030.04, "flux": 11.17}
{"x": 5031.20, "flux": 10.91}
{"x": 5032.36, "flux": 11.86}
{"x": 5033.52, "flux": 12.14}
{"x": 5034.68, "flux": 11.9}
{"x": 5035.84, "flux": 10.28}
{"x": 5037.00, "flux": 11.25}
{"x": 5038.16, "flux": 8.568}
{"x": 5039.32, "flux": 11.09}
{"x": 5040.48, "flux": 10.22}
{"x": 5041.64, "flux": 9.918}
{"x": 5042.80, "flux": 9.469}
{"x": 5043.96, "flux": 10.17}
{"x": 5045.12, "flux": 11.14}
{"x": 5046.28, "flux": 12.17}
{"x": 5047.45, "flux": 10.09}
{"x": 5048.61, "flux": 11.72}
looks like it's 12.14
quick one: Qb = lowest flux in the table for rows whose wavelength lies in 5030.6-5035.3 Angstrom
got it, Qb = 10.91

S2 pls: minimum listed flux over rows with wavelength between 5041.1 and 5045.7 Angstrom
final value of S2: 9.469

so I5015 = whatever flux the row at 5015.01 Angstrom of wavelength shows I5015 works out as 9.526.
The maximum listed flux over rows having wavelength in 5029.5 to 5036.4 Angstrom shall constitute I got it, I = 12.14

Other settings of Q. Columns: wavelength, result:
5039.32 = 11.09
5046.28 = 12.17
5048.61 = 11.72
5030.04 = 11.17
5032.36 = 11.86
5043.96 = 10.17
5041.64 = 9.918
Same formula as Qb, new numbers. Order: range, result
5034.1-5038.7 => 8.568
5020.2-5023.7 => 9.875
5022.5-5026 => 10.73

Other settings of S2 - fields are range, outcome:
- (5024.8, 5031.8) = 10.87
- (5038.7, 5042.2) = 9.918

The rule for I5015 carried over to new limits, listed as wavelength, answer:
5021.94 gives 10.71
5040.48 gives 10.22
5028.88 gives 11.12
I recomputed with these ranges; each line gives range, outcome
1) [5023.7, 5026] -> 11.65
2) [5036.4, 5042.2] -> 11.25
